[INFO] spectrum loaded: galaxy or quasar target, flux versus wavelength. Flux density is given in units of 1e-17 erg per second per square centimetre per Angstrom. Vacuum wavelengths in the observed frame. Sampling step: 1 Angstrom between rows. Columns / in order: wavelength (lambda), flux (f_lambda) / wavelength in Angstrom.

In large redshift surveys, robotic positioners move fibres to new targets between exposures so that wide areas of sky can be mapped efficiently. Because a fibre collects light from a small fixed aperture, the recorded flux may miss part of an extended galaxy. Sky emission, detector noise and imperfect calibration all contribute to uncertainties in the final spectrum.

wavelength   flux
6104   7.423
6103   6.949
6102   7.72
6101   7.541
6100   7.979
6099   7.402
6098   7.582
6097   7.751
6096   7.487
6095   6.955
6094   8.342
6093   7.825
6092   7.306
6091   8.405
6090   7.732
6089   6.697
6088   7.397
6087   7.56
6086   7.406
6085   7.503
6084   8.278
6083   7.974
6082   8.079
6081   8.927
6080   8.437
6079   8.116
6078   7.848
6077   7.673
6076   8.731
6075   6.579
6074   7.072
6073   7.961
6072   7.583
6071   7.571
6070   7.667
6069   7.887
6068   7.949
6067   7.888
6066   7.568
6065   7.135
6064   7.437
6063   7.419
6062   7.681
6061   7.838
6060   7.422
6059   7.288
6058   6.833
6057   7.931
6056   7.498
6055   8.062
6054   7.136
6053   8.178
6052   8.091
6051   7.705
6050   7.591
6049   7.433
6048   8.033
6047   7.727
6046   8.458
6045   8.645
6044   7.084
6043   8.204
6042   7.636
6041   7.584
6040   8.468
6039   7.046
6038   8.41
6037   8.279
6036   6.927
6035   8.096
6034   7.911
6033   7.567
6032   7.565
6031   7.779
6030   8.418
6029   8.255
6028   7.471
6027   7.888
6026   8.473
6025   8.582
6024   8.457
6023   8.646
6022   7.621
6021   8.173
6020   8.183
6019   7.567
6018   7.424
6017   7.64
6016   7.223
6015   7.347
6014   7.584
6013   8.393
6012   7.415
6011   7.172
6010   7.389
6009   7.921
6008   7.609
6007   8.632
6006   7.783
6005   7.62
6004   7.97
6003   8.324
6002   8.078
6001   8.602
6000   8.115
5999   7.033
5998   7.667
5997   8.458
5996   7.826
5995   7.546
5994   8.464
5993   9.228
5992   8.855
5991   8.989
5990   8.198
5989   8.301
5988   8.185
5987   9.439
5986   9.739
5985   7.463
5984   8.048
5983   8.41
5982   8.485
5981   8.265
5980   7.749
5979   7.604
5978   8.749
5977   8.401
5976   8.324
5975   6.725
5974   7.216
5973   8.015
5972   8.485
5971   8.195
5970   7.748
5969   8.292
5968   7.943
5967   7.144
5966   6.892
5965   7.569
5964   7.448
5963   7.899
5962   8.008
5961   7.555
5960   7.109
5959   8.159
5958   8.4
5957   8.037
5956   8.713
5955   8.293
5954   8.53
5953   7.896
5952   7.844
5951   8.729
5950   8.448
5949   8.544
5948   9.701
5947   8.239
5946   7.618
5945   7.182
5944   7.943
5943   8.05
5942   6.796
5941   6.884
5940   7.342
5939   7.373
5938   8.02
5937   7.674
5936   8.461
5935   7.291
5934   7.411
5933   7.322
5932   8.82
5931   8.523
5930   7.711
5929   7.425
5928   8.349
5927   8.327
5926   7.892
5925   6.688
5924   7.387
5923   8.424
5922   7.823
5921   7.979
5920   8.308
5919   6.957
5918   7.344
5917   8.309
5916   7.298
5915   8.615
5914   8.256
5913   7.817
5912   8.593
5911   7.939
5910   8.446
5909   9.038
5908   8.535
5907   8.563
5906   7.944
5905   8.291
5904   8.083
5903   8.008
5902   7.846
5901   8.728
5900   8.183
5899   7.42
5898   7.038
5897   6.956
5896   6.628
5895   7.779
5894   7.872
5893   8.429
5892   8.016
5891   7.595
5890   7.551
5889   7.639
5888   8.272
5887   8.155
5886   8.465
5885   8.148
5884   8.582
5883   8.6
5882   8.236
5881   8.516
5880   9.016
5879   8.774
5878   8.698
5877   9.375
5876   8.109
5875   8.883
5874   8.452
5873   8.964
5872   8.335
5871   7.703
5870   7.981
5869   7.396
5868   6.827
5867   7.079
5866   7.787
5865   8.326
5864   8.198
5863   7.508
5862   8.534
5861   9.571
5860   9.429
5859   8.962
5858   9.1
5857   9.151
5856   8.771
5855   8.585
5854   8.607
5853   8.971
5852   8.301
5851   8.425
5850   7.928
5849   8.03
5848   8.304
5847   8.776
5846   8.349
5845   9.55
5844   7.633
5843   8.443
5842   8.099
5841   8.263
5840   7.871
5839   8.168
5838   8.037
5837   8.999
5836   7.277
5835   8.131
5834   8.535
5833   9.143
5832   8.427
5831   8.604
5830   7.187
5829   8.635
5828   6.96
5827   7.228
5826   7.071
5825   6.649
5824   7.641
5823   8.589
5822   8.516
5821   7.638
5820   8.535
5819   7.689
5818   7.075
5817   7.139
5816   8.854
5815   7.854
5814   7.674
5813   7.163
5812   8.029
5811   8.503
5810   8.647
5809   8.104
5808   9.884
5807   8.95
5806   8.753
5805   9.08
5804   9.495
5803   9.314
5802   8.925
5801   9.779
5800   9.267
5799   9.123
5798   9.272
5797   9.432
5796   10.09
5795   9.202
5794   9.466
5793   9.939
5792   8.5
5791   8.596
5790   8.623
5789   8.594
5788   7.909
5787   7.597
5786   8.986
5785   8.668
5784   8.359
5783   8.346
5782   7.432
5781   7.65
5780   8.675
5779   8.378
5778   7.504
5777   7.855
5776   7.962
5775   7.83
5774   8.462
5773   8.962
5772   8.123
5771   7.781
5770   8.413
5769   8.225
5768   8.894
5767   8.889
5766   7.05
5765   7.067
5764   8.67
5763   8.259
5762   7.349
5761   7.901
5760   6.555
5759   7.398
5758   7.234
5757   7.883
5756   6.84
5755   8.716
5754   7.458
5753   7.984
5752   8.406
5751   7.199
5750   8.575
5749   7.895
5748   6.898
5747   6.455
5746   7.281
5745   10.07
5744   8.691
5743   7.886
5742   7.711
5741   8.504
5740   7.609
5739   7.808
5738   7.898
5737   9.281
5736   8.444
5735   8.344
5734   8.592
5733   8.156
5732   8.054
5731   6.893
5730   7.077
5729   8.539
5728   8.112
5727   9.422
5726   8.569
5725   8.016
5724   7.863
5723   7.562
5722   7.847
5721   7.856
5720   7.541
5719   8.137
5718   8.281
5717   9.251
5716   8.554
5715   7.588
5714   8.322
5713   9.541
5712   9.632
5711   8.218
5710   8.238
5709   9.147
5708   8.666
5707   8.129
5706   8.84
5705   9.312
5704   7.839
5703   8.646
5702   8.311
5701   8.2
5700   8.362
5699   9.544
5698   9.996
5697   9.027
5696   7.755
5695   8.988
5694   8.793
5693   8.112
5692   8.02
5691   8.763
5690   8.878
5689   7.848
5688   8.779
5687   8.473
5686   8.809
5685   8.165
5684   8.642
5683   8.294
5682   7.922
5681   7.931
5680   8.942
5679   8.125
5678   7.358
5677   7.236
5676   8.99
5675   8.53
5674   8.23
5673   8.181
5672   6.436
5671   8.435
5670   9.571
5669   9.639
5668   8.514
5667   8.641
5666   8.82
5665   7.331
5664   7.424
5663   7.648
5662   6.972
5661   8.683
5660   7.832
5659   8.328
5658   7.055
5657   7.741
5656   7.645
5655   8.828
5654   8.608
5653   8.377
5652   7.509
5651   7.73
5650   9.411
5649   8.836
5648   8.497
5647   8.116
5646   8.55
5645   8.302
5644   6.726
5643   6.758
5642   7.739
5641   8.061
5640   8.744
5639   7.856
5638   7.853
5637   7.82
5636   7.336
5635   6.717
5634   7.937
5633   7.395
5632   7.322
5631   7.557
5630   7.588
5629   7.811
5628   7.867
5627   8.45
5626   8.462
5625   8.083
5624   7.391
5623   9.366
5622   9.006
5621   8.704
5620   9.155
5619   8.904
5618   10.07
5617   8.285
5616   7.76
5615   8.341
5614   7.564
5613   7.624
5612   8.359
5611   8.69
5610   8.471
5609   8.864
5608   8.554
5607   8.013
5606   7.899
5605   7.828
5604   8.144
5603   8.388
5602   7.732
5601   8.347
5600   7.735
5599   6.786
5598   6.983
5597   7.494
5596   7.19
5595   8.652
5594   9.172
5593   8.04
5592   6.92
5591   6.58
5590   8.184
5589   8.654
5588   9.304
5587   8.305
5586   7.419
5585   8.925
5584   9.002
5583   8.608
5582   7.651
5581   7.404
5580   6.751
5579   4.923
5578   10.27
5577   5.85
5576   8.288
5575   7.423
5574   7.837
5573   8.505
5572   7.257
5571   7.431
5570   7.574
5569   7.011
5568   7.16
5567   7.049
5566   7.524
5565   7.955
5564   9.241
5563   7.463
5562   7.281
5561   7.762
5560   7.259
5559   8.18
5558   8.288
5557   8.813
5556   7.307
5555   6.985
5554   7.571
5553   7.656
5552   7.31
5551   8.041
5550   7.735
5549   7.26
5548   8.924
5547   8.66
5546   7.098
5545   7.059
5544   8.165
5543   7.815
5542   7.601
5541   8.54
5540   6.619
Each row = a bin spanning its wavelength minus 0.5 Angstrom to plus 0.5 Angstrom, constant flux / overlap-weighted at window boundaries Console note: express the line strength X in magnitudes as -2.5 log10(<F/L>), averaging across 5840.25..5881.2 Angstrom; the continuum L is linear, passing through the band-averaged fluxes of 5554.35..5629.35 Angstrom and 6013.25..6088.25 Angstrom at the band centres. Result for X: -0.07 mag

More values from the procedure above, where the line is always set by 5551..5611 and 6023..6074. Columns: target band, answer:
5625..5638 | 0.02 mag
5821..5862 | -0.07 mag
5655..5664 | 0.01 mag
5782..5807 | -0.15 mag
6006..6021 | 0.01 mag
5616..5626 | -0.12 mag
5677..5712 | -0.09 mag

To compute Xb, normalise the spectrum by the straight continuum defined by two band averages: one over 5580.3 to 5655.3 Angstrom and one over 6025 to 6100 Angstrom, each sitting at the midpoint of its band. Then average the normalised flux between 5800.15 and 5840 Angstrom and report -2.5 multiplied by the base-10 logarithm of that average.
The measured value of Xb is -0.039 mag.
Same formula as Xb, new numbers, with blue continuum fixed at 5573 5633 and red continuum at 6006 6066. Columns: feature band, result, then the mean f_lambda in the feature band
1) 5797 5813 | -0.13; 8.96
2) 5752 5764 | 0.04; 7.68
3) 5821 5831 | 0.04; 7.66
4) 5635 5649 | 0.02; 7.87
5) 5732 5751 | -0.02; 8.09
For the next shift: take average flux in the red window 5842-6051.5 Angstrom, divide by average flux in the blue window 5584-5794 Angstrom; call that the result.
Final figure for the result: 0.99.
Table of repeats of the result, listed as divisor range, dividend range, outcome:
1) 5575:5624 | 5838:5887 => 1.04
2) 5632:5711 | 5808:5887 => 1.00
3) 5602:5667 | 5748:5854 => 1.02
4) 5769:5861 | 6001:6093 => 0.93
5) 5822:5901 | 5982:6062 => 0.97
